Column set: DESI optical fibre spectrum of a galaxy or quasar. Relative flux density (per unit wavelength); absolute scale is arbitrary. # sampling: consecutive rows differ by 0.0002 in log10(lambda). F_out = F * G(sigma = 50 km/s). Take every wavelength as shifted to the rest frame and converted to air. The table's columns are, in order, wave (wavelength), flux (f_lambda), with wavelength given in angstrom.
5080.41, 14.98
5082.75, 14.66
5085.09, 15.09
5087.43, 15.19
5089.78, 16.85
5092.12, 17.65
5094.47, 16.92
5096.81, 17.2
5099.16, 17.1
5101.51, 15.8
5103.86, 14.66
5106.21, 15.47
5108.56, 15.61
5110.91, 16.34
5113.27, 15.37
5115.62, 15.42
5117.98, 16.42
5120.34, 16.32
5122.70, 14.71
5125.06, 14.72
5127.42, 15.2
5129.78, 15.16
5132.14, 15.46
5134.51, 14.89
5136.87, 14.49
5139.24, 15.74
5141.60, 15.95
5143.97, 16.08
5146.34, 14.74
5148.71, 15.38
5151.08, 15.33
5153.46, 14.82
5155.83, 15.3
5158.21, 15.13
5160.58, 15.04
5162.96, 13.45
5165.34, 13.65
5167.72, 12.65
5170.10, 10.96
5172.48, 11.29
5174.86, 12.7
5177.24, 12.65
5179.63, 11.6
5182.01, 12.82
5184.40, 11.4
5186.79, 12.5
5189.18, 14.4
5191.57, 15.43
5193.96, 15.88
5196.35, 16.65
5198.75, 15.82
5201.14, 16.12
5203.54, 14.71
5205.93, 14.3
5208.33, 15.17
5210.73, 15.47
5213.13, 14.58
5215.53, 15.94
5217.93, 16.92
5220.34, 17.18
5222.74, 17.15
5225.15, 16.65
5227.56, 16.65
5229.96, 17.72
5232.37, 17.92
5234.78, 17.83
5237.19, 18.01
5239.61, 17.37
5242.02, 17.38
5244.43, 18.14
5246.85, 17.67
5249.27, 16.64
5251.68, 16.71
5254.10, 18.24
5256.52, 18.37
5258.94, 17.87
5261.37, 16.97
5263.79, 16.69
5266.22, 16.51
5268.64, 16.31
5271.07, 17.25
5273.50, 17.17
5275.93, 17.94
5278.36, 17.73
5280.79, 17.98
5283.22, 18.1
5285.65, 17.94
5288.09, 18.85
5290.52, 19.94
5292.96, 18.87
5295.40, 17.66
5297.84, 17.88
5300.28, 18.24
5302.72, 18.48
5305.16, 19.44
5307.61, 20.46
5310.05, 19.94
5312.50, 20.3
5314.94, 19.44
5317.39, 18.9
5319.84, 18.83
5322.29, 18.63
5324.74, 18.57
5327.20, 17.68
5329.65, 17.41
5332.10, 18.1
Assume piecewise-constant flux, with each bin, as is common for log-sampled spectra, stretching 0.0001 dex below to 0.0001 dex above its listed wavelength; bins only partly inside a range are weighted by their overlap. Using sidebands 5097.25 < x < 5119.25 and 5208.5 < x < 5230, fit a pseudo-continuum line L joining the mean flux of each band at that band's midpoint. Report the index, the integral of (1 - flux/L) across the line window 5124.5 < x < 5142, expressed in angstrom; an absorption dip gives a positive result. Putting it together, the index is 0.8 angstrom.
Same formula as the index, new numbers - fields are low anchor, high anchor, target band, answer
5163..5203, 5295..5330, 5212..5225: -1.2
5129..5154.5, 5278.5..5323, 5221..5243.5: -0.1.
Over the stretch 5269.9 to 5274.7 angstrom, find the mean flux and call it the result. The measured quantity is 17.2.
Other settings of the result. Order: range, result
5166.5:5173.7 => 11.7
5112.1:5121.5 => 15.9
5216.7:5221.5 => 17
